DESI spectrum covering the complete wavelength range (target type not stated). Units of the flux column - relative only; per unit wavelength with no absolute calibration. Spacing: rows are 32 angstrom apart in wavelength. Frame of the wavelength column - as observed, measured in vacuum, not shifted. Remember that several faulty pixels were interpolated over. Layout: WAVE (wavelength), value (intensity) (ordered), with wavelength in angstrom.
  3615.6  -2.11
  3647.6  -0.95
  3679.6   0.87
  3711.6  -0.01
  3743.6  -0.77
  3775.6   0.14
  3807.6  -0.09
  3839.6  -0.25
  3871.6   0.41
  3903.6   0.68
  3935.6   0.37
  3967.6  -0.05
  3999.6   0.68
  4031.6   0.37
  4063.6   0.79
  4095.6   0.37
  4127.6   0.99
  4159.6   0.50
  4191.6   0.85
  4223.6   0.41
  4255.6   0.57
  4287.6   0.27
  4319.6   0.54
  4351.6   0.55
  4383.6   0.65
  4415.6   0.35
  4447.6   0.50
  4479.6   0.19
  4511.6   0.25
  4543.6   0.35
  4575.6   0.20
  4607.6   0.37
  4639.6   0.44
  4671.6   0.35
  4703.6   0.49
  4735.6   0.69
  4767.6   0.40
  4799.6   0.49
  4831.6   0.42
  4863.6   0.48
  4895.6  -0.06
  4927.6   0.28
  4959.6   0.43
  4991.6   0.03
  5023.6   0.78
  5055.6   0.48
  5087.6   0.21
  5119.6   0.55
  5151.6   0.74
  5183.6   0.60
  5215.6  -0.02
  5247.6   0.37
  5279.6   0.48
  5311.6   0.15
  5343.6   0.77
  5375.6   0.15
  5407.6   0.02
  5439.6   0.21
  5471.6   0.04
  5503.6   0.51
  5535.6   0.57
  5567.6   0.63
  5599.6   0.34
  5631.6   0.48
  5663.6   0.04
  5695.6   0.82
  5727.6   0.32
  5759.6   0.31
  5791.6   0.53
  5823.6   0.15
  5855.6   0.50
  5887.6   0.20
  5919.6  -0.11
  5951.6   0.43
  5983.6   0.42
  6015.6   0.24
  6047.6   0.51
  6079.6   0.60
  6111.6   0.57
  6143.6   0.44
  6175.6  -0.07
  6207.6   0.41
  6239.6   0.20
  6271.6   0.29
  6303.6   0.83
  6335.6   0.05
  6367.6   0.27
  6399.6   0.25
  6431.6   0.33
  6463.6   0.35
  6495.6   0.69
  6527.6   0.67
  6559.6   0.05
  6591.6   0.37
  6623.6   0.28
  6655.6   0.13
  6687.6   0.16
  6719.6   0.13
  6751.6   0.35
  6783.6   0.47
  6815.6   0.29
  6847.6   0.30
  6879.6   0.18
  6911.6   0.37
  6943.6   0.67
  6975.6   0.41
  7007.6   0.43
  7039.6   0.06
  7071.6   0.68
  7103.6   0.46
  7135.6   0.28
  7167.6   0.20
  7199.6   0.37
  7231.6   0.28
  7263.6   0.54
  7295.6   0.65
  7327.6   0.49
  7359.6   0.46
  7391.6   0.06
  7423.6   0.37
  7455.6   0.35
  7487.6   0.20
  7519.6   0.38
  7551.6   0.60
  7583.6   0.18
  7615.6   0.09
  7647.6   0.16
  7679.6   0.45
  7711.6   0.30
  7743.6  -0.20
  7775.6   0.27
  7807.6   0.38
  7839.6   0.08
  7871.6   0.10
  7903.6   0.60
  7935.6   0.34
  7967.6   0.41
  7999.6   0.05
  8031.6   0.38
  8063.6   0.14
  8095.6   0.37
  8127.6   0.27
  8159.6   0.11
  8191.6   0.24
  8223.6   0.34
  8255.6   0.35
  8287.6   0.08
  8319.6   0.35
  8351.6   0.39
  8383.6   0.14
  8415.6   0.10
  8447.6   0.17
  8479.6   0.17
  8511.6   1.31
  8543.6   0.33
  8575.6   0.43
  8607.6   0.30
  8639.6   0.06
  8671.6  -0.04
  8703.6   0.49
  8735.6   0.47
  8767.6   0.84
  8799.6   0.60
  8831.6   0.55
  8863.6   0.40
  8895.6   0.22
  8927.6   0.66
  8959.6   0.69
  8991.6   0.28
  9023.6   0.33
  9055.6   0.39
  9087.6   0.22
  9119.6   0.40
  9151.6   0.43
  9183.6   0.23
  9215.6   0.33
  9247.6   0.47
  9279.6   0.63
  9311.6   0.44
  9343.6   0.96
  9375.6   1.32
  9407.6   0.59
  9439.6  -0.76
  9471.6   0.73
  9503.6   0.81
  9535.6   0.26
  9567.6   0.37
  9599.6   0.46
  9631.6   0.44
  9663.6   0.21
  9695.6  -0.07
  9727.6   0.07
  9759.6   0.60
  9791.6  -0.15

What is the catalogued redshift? 1.28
